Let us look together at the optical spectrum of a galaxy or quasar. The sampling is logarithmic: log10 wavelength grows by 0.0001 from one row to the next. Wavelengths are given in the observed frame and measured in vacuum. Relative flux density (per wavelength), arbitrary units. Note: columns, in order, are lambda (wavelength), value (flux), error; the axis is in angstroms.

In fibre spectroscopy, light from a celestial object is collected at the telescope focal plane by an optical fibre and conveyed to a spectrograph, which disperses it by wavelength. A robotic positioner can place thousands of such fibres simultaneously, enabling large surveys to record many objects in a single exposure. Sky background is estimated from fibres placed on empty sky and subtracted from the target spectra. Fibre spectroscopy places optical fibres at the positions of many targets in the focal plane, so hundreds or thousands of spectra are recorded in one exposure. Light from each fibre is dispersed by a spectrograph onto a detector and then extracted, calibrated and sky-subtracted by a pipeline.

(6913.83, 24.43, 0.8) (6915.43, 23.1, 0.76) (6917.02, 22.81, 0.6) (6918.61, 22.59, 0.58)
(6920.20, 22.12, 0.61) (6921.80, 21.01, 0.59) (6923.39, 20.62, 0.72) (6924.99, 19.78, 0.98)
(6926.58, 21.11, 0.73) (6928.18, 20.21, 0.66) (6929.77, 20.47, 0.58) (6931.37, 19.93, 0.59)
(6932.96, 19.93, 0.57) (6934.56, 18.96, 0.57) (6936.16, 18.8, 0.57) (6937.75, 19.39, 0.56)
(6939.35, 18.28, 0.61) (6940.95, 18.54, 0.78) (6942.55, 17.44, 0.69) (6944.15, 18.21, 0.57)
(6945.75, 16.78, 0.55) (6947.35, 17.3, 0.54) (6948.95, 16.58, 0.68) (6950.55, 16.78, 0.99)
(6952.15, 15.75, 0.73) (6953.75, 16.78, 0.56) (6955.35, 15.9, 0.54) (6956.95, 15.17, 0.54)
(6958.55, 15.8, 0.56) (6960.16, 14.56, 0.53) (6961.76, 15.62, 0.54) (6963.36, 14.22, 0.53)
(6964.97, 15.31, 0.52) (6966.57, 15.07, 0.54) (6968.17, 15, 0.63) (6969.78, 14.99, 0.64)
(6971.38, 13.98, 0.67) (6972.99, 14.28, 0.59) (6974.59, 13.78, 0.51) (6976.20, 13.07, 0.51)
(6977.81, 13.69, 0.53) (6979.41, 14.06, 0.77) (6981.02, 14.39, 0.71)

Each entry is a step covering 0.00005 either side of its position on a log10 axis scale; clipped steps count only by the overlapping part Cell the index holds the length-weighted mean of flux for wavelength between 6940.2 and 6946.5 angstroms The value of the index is 17.7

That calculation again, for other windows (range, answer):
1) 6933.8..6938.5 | 19.1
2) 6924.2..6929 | 20.4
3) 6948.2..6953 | 16.4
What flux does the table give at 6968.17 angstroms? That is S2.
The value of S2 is 15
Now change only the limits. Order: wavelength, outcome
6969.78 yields 14.99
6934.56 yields 18.96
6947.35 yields 17.3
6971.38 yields 13.98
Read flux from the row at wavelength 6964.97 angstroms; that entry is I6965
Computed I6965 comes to 15.31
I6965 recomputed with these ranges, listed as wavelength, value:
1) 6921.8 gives 21.01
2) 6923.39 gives 20.62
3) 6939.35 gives 18.28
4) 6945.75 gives 16.78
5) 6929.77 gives 20.47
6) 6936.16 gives 18.8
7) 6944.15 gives 18.21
